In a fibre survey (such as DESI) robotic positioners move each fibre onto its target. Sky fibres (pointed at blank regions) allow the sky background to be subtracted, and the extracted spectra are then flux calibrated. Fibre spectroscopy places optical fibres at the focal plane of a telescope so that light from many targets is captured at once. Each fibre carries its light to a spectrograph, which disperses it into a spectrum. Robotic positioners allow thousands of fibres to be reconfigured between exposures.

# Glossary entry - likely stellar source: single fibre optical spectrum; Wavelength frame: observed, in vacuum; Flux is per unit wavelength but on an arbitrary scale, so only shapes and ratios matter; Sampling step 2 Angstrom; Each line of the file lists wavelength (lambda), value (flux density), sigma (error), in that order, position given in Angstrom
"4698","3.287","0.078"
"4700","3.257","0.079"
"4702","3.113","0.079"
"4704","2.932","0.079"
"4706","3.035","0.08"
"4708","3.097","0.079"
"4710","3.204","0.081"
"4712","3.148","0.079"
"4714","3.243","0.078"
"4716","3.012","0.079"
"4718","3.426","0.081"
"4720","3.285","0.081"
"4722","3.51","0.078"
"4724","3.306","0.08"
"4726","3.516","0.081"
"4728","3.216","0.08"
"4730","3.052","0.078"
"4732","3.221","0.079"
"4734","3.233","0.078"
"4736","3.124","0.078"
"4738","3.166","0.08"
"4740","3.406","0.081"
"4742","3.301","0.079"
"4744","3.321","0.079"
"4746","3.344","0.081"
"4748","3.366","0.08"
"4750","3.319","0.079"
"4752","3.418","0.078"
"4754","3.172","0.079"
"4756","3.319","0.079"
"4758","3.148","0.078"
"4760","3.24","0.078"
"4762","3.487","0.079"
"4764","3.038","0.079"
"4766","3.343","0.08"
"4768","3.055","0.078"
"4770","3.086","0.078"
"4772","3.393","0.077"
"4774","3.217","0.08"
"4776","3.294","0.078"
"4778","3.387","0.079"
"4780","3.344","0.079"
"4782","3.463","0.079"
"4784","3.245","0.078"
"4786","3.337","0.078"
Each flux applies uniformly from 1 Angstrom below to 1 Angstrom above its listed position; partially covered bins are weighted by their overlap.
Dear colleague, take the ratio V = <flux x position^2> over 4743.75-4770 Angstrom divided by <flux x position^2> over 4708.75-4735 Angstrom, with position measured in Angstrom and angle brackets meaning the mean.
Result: 1.0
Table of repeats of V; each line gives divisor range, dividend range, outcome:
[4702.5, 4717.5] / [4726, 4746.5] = 1.06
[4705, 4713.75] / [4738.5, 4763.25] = 1.08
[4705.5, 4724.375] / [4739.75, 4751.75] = 1.05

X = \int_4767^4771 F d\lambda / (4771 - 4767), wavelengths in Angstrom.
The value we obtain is 3.07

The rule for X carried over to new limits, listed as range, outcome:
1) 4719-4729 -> 3.37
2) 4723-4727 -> 3.41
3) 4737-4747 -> 3.31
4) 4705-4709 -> 3.07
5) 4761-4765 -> 3.26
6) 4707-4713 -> 3.15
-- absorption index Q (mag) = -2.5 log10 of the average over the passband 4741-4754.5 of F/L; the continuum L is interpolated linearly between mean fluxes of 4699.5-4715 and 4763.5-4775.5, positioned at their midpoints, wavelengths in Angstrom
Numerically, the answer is -0.05 mag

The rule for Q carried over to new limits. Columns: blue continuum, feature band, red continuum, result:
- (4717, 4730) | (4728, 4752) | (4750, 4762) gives 0.02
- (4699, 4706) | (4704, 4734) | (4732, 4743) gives -0.02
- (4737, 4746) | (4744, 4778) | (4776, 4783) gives 0.02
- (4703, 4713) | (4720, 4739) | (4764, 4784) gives -0.04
